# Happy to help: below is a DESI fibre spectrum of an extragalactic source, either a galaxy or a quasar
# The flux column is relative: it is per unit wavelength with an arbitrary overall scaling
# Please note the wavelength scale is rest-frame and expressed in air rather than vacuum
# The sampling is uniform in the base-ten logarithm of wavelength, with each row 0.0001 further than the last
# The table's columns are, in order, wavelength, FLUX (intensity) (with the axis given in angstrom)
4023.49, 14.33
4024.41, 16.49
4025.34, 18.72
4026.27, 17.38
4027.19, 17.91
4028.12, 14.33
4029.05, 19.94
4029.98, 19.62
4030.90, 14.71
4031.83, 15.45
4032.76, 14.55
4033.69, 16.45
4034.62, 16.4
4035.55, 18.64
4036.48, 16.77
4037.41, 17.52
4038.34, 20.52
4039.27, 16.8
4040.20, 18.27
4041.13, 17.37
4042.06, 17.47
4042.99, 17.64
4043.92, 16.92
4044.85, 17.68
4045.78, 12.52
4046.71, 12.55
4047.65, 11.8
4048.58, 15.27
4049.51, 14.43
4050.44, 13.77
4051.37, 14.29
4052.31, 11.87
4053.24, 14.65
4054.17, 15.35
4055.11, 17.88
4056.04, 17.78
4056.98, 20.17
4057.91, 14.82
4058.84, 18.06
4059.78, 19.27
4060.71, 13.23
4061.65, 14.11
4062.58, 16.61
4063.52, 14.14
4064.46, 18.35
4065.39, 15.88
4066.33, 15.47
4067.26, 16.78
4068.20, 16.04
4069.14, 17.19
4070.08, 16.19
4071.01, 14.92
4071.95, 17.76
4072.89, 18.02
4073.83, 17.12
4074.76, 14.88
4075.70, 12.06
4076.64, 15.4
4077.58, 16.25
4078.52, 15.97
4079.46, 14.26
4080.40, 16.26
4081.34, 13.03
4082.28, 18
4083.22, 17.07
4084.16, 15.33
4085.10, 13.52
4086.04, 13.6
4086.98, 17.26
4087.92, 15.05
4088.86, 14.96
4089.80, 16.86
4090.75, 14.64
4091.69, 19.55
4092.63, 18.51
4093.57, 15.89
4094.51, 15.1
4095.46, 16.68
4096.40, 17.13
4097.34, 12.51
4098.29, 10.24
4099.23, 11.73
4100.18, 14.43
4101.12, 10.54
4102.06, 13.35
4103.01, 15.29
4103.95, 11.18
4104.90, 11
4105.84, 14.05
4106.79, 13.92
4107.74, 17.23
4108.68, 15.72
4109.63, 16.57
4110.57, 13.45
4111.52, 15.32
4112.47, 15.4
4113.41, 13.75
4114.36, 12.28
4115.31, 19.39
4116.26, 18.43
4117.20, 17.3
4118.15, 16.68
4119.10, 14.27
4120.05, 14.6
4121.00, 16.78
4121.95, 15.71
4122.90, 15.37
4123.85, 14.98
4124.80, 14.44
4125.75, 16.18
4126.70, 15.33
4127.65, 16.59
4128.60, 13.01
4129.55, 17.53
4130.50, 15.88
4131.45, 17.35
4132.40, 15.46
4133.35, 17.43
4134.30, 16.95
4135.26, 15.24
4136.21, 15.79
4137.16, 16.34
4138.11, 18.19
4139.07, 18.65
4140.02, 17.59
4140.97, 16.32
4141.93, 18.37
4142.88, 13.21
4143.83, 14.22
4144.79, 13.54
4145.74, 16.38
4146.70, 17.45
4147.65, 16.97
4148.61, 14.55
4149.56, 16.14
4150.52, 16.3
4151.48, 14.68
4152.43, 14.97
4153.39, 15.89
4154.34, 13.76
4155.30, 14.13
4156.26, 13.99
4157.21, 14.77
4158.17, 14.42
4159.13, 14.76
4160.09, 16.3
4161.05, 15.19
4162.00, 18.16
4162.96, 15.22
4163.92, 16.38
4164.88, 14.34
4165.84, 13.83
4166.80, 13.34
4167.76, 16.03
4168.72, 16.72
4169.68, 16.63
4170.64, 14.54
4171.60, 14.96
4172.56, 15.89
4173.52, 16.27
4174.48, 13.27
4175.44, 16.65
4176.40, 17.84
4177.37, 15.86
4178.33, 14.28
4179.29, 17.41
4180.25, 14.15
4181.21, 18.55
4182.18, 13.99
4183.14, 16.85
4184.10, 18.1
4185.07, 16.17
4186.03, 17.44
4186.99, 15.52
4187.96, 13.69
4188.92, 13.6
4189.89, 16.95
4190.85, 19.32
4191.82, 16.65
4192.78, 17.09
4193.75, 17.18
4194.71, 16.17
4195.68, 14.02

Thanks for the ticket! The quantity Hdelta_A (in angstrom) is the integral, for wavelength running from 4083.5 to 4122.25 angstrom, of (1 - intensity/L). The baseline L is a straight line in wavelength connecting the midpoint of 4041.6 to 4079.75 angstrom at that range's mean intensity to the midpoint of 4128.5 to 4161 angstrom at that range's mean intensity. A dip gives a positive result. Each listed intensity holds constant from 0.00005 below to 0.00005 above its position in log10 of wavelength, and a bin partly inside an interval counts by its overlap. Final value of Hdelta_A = 1.86 angstrom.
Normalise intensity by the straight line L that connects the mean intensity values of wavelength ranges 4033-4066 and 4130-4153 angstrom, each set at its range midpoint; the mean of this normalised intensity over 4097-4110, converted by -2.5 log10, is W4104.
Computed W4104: 0.204 mag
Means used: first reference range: 16.1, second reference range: 16.2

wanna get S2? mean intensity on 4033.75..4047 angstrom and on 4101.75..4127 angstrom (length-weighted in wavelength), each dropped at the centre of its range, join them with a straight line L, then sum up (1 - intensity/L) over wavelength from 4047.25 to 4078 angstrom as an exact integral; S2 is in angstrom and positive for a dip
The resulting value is 1.22 angstrom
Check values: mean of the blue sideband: 17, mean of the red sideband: 15.1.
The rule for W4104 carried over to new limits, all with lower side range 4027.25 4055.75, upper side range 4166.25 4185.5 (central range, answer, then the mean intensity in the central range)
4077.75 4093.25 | 0.01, 15.9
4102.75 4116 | 0.09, 14.7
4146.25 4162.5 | 0.03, 15.4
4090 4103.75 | 0.09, 14.7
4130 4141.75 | -0.06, 16.8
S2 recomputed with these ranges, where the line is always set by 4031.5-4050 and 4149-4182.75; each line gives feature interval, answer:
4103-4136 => 0.6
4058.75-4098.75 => 0.6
